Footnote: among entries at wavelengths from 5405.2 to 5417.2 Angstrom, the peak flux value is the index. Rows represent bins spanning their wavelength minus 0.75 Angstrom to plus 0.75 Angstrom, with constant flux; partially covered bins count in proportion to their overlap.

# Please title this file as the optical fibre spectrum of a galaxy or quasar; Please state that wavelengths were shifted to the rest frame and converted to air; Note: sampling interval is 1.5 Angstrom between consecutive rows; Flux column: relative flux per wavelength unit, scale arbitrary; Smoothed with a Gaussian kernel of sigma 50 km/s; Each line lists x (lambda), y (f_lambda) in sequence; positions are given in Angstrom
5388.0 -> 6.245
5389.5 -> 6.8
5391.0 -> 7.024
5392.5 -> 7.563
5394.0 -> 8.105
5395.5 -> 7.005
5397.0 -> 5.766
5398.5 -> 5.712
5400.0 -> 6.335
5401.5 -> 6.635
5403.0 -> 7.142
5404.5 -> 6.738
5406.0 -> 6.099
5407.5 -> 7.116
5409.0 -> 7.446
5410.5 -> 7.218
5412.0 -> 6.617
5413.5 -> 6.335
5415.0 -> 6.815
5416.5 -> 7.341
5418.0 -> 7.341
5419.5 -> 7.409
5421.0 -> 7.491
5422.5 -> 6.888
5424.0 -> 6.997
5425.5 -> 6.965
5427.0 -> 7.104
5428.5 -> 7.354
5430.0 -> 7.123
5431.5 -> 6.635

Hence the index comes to 7.446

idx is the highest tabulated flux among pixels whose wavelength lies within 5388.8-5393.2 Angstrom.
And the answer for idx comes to 7.563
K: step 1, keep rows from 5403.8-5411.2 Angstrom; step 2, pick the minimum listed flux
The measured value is 6.099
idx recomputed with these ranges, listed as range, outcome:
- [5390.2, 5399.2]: 8.105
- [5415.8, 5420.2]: 7.409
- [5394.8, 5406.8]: 7.142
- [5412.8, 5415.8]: 6.815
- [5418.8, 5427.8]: 7.491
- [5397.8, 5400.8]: 6.335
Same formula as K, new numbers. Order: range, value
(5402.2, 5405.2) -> 6.738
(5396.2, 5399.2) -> 5.712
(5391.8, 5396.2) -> 7.005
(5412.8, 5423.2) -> 6.335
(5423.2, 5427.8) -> 6.965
